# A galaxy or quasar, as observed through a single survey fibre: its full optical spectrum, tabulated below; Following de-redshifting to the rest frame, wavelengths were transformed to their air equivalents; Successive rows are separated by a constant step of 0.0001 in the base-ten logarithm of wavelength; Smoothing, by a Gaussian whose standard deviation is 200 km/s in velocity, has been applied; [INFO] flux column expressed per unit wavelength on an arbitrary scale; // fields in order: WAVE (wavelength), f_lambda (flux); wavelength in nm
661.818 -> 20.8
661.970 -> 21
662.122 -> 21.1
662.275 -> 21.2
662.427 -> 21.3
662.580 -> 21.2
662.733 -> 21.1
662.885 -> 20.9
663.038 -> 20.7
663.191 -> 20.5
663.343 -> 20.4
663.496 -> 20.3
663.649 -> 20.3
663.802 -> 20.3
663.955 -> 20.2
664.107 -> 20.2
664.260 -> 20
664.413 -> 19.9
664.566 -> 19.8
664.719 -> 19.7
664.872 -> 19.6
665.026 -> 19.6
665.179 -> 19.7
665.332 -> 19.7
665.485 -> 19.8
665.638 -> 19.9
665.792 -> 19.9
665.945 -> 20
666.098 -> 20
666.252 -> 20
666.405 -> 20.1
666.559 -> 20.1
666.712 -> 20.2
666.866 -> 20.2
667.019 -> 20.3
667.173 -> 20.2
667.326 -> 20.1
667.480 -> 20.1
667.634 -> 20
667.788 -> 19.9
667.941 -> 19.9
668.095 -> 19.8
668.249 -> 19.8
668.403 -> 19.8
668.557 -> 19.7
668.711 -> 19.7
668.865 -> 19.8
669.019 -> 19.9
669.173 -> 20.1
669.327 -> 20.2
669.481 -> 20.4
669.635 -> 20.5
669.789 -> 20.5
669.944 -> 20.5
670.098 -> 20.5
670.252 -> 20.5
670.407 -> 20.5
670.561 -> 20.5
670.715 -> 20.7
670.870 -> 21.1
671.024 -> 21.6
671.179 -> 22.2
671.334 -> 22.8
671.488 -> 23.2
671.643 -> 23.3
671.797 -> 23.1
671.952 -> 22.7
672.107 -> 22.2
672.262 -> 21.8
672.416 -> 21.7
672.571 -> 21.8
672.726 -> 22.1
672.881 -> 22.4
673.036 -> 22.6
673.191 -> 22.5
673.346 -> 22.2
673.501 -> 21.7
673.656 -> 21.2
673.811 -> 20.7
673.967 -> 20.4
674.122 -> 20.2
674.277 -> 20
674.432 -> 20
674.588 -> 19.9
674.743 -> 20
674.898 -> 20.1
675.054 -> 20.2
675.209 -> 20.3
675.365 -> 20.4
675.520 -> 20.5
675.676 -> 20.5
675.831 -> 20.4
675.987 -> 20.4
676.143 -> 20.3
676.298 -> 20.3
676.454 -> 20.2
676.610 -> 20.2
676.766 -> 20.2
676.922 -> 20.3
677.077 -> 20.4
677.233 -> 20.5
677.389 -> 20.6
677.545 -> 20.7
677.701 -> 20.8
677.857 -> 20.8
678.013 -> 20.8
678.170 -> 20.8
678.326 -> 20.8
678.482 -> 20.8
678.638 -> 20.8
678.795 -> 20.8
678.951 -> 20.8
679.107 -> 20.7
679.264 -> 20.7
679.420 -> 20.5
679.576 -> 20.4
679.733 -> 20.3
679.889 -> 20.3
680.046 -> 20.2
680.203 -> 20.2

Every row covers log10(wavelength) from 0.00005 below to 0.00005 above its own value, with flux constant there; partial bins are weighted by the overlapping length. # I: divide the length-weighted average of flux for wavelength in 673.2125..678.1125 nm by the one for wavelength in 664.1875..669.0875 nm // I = 1.03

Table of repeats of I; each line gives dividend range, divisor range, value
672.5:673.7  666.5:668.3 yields 1.10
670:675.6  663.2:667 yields 1.07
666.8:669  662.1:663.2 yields 0.95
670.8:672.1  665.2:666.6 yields 1.13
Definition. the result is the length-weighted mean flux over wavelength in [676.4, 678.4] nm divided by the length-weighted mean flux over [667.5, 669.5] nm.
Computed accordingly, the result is 1.03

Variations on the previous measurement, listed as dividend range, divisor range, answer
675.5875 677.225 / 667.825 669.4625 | 1.02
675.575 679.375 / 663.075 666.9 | 1.03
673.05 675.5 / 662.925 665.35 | 1.03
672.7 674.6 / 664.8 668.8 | 1.07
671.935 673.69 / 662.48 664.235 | 1.07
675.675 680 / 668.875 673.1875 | 0.96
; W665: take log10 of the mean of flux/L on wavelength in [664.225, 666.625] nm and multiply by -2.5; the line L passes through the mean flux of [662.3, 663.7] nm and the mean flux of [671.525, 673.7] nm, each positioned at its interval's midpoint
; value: 0.07 mag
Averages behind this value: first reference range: 20.8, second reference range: 22.3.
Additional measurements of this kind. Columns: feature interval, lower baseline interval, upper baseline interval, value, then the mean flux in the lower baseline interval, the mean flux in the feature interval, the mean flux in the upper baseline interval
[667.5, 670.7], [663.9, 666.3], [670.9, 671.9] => 0.08 mag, 19.9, 20.1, 22.6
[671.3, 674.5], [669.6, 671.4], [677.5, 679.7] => -0.05 mag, 21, 21.8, 20.7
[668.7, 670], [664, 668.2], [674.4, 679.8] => 0.00 mag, 20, 20.2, 20.5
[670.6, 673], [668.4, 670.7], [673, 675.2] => -0.08 mag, 20.2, 22.2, 20.8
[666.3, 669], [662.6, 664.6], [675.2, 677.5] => 0.02 mag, 20.4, 20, 20.4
